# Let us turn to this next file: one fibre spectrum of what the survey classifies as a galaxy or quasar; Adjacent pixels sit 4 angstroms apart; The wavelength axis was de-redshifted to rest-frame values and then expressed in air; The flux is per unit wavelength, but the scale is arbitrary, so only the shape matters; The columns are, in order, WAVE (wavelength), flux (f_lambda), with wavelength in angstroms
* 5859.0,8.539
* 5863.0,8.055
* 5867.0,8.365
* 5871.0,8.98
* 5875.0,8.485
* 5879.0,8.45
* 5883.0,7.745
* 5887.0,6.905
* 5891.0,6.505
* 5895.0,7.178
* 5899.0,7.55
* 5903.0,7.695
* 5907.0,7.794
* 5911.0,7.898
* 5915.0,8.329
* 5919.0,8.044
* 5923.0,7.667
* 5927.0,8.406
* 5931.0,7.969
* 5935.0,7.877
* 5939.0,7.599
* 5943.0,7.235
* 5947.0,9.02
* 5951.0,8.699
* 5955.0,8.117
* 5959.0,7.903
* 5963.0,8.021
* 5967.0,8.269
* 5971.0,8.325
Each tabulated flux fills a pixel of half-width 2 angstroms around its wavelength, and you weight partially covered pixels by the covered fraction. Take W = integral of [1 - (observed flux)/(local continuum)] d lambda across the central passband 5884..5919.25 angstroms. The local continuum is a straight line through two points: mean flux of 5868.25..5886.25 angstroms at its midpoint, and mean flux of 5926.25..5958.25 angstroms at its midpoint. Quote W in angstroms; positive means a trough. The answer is 3.0 angstroms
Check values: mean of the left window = 8.31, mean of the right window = 8.1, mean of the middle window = 7.53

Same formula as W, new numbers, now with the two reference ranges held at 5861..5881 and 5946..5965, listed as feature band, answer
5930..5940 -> 0.6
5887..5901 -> 2.3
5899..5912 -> 1.0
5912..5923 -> 0.4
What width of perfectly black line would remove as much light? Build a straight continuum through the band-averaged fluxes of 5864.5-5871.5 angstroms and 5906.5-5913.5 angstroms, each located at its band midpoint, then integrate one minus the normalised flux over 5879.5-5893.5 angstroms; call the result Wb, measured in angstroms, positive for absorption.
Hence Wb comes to 1.8 angstroms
